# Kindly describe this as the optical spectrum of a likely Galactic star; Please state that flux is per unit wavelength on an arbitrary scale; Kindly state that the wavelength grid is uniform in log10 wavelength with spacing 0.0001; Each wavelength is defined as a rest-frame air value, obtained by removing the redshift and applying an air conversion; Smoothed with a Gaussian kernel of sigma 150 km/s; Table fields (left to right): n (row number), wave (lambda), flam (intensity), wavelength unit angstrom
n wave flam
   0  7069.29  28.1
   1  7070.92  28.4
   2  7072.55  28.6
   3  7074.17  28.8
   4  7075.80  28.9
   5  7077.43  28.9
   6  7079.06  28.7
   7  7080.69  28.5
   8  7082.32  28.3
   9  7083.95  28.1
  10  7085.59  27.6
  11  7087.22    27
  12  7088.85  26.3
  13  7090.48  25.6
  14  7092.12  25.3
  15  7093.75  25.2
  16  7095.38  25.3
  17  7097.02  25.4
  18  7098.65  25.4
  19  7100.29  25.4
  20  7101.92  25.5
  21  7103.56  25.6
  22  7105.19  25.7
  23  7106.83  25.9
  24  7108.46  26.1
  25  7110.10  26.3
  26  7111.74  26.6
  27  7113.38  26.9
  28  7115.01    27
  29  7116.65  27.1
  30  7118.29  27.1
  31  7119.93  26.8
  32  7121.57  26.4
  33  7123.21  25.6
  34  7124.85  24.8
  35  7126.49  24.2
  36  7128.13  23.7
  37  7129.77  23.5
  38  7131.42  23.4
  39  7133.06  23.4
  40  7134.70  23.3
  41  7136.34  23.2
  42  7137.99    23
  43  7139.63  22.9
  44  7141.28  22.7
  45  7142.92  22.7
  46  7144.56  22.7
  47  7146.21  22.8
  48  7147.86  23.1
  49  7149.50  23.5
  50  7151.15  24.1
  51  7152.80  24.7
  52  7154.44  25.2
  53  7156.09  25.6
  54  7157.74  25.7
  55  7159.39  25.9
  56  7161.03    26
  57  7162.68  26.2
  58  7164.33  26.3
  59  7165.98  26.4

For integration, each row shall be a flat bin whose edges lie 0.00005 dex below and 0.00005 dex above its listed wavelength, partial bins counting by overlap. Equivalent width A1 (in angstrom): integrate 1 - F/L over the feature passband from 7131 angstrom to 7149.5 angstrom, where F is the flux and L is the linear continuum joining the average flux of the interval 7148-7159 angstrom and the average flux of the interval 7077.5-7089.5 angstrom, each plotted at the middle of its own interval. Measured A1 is 1.7 angstrom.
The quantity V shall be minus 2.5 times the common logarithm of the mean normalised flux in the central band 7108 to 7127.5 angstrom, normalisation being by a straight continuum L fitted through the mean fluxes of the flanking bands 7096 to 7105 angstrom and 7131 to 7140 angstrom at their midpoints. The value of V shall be -0.08 mag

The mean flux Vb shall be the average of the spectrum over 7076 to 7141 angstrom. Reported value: 25.8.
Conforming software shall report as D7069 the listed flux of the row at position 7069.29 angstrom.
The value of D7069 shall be 28.1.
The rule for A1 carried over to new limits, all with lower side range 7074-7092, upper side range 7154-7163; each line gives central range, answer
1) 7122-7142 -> 2.1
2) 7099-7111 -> 0.6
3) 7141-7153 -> 1.3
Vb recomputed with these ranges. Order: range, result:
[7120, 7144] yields 23.9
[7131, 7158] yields 23.6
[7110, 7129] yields 26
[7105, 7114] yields 26.3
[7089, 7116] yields 25.8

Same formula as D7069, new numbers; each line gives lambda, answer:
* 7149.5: 23.5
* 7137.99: 23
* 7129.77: 23.5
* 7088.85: 26.3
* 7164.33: 26.3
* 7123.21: 25.6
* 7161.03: 26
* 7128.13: 23.7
